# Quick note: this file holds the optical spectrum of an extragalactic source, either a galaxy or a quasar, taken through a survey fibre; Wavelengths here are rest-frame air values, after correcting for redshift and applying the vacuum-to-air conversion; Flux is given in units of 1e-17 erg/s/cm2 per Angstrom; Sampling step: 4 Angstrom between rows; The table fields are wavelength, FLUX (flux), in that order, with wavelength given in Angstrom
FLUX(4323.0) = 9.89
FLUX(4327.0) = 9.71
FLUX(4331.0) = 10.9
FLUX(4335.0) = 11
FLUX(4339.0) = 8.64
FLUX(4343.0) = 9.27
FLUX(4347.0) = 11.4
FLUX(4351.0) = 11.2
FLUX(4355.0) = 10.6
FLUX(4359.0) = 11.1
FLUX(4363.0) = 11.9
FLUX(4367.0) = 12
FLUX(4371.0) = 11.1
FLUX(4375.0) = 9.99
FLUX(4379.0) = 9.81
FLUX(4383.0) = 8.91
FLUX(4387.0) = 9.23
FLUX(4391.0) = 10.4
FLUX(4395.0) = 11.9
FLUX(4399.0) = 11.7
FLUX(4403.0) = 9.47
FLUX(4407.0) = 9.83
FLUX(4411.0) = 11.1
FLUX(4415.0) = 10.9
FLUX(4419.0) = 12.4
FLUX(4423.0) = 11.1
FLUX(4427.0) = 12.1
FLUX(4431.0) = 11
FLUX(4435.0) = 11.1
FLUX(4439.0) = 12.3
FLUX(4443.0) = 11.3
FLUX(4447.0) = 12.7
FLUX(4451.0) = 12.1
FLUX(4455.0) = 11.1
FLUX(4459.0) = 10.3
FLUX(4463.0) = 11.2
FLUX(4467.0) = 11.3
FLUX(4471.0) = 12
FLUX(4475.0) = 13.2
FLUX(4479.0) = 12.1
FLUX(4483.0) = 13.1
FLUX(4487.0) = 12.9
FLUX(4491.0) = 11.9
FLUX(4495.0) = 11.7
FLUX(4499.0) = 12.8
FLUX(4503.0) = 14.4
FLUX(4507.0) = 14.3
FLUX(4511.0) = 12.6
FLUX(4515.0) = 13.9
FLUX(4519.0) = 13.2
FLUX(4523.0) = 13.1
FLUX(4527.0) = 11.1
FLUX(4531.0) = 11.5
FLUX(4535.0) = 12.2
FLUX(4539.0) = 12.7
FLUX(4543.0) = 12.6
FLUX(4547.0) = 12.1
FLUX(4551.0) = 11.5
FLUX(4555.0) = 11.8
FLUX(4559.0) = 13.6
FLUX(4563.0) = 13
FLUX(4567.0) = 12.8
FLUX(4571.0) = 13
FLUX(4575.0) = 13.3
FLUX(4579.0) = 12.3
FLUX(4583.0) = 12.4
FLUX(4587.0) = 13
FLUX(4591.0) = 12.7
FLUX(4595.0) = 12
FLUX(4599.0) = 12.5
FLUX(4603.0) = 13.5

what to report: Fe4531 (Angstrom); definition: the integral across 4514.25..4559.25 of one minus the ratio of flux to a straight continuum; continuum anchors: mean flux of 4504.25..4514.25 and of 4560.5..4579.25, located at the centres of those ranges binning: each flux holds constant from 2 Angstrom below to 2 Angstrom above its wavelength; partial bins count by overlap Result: 3.18 Angstrom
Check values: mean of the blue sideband 13.6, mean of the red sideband 13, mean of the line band 12.4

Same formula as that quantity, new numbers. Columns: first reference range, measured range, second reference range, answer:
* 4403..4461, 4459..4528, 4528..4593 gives -4.05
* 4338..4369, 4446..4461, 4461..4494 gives 0.57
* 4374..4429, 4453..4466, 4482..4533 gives 1.02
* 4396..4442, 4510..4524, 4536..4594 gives -1.27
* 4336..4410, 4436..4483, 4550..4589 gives -1.49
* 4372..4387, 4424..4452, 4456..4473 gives -2.77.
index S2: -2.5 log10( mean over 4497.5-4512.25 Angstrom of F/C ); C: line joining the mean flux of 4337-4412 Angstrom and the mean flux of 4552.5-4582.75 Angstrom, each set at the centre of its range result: -0.13 mag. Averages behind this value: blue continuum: 10.5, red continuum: 12.8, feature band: 13.6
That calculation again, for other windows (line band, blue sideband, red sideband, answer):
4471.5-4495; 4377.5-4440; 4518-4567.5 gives -0.076 mag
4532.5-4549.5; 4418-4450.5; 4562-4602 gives 0.009 mag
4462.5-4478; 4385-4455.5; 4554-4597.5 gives -0.028 mag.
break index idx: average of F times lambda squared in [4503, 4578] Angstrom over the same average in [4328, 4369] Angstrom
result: 1.3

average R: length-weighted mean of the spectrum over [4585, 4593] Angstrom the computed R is 12.8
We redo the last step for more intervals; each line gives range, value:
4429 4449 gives 11.7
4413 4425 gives 11.5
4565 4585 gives 12.8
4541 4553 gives 12.1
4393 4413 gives 10.8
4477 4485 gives 12.6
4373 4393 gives 9.67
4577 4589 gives 12.6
